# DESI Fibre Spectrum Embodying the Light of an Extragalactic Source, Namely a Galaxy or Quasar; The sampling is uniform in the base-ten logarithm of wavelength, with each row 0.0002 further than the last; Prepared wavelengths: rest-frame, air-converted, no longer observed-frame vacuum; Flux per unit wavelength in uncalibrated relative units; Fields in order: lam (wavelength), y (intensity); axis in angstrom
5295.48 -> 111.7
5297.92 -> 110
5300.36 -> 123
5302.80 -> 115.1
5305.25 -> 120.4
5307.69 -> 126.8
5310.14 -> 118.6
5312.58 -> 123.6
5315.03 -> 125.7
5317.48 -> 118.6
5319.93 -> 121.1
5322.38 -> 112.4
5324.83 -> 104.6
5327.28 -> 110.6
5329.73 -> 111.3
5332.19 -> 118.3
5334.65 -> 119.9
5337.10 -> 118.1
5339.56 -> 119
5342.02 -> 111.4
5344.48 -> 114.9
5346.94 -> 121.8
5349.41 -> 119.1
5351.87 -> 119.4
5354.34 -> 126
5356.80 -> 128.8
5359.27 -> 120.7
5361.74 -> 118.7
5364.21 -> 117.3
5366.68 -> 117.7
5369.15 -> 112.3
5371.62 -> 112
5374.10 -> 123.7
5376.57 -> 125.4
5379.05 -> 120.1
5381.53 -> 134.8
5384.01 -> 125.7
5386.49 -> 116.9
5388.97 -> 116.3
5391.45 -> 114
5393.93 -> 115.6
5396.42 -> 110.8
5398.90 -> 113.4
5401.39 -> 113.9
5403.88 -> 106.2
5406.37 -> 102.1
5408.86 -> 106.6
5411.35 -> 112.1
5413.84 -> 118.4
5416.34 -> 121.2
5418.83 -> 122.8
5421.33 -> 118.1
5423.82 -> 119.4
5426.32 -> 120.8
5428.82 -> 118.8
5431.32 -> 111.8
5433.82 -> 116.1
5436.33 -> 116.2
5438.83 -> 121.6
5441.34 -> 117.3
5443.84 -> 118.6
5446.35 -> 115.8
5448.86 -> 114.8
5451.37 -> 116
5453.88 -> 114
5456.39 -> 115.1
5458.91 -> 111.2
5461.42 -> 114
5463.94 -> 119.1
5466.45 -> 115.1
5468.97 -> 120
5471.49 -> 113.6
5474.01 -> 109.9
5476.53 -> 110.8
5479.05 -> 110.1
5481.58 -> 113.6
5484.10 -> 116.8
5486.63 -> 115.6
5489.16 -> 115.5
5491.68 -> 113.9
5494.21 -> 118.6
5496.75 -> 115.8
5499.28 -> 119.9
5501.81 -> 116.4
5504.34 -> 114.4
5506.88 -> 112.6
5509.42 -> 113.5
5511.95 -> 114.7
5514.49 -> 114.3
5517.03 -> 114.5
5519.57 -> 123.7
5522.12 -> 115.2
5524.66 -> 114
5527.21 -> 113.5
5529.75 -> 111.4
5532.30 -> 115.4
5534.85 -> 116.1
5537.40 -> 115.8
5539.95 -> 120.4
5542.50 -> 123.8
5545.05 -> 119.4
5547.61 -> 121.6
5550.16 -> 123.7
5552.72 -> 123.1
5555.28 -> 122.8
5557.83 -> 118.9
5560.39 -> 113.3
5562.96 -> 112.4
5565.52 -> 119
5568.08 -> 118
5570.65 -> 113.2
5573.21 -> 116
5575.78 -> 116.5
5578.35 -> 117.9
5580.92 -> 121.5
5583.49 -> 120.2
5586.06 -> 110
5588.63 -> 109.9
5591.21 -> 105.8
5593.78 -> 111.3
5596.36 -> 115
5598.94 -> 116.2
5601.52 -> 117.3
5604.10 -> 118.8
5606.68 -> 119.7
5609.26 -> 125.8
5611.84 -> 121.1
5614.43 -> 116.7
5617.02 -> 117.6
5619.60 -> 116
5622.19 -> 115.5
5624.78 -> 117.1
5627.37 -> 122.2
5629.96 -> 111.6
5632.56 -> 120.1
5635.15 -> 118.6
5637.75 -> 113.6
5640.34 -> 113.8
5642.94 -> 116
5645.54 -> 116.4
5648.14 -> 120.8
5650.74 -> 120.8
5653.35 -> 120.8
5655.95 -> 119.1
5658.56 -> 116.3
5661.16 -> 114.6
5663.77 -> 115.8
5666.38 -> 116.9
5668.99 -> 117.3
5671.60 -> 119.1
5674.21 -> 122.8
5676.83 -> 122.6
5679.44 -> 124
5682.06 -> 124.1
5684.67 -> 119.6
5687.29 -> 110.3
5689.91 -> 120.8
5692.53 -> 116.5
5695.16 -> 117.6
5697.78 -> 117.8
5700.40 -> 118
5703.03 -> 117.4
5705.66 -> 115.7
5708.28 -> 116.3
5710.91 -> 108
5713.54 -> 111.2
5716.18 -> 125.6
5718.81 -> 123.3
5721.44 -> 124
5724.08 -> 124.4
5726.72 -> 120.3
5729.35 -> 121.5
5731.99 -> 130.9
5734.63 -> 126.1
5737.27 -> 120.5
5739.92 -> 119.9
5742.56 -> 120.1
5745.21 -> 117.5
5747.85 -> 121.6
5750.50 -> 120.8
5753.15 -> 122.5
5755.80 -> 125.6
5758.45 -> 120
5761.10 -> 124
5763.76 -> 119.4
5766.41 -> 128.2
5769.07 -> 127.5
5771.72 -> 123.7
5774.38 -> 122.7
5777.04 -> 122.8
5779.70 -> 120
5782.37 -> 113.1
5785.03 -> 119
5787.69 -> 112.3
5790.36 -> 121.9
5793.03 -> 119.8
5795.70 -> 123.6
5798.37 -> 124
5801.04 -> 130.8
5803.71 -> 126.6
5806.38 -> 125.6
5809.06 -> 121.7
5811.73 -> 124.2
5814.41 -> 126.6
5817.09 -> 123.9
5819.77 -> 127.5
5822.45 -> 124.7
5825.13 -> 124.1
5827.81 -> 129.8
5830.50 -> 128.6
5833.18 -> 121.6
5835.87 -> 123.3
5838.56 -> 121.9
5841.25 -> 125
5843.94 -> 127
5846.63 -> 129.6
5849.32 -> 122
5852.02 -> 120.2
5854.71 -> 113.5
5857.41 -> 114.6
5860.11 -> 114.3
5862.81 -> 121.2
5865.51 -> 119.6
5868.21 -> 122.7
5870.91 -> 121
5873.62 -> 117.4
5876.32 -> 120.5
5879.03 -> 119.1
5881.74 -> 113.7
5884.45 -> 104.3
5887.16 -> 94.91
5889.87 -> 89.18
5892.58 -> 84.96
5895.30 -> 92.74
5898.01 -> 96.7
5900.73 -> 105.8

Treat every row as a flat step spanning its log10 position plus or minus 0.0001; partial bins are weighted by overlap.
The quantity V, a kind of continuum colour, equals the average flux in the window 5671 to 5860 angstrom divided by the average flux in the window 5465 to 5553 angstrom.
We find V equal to 1.05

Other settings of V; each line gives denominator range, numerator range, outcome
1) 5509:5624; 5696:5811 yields 1.04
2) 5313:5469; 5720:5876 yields 1.05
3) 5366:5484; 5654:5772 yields 1.04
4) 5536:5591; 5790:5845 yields 1.06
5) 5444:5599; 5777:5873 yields 1.06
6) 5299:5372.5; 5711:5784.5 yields 1.03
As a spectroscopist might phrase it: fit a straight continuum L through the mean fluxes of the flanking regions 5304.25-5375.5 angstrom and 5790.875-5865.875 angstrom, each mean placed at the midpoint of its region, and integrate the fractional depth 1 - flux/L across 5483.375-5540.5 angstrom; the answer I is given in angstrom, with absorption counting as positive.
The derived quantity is 2.1 angstrom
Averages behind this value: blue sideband 118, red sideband 123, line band 116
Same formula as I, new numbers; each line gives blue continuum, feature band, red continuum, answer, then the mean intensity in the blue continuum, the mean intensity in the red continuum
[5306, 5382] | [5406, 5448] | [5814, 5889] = 0.90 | 119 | 120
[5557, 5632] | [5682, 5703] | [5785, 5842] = 0.37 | 116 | 124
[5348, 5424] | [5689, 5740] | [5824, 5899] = -1.58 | 118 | 116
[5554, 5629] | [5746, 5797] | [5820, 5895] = -1.94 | 117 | 117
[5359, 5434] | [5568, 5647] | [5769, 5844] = 2.52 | 117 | 123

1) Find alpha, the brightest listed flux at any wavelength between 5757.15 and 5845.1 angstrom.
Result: 130.8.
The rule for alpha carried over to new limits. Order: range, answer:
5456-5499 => 120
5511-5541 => 123.7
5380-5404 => 134.8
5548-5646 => 125.8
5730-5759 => 130.9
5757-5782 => 128.2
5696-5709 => 118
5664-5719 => 125.6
